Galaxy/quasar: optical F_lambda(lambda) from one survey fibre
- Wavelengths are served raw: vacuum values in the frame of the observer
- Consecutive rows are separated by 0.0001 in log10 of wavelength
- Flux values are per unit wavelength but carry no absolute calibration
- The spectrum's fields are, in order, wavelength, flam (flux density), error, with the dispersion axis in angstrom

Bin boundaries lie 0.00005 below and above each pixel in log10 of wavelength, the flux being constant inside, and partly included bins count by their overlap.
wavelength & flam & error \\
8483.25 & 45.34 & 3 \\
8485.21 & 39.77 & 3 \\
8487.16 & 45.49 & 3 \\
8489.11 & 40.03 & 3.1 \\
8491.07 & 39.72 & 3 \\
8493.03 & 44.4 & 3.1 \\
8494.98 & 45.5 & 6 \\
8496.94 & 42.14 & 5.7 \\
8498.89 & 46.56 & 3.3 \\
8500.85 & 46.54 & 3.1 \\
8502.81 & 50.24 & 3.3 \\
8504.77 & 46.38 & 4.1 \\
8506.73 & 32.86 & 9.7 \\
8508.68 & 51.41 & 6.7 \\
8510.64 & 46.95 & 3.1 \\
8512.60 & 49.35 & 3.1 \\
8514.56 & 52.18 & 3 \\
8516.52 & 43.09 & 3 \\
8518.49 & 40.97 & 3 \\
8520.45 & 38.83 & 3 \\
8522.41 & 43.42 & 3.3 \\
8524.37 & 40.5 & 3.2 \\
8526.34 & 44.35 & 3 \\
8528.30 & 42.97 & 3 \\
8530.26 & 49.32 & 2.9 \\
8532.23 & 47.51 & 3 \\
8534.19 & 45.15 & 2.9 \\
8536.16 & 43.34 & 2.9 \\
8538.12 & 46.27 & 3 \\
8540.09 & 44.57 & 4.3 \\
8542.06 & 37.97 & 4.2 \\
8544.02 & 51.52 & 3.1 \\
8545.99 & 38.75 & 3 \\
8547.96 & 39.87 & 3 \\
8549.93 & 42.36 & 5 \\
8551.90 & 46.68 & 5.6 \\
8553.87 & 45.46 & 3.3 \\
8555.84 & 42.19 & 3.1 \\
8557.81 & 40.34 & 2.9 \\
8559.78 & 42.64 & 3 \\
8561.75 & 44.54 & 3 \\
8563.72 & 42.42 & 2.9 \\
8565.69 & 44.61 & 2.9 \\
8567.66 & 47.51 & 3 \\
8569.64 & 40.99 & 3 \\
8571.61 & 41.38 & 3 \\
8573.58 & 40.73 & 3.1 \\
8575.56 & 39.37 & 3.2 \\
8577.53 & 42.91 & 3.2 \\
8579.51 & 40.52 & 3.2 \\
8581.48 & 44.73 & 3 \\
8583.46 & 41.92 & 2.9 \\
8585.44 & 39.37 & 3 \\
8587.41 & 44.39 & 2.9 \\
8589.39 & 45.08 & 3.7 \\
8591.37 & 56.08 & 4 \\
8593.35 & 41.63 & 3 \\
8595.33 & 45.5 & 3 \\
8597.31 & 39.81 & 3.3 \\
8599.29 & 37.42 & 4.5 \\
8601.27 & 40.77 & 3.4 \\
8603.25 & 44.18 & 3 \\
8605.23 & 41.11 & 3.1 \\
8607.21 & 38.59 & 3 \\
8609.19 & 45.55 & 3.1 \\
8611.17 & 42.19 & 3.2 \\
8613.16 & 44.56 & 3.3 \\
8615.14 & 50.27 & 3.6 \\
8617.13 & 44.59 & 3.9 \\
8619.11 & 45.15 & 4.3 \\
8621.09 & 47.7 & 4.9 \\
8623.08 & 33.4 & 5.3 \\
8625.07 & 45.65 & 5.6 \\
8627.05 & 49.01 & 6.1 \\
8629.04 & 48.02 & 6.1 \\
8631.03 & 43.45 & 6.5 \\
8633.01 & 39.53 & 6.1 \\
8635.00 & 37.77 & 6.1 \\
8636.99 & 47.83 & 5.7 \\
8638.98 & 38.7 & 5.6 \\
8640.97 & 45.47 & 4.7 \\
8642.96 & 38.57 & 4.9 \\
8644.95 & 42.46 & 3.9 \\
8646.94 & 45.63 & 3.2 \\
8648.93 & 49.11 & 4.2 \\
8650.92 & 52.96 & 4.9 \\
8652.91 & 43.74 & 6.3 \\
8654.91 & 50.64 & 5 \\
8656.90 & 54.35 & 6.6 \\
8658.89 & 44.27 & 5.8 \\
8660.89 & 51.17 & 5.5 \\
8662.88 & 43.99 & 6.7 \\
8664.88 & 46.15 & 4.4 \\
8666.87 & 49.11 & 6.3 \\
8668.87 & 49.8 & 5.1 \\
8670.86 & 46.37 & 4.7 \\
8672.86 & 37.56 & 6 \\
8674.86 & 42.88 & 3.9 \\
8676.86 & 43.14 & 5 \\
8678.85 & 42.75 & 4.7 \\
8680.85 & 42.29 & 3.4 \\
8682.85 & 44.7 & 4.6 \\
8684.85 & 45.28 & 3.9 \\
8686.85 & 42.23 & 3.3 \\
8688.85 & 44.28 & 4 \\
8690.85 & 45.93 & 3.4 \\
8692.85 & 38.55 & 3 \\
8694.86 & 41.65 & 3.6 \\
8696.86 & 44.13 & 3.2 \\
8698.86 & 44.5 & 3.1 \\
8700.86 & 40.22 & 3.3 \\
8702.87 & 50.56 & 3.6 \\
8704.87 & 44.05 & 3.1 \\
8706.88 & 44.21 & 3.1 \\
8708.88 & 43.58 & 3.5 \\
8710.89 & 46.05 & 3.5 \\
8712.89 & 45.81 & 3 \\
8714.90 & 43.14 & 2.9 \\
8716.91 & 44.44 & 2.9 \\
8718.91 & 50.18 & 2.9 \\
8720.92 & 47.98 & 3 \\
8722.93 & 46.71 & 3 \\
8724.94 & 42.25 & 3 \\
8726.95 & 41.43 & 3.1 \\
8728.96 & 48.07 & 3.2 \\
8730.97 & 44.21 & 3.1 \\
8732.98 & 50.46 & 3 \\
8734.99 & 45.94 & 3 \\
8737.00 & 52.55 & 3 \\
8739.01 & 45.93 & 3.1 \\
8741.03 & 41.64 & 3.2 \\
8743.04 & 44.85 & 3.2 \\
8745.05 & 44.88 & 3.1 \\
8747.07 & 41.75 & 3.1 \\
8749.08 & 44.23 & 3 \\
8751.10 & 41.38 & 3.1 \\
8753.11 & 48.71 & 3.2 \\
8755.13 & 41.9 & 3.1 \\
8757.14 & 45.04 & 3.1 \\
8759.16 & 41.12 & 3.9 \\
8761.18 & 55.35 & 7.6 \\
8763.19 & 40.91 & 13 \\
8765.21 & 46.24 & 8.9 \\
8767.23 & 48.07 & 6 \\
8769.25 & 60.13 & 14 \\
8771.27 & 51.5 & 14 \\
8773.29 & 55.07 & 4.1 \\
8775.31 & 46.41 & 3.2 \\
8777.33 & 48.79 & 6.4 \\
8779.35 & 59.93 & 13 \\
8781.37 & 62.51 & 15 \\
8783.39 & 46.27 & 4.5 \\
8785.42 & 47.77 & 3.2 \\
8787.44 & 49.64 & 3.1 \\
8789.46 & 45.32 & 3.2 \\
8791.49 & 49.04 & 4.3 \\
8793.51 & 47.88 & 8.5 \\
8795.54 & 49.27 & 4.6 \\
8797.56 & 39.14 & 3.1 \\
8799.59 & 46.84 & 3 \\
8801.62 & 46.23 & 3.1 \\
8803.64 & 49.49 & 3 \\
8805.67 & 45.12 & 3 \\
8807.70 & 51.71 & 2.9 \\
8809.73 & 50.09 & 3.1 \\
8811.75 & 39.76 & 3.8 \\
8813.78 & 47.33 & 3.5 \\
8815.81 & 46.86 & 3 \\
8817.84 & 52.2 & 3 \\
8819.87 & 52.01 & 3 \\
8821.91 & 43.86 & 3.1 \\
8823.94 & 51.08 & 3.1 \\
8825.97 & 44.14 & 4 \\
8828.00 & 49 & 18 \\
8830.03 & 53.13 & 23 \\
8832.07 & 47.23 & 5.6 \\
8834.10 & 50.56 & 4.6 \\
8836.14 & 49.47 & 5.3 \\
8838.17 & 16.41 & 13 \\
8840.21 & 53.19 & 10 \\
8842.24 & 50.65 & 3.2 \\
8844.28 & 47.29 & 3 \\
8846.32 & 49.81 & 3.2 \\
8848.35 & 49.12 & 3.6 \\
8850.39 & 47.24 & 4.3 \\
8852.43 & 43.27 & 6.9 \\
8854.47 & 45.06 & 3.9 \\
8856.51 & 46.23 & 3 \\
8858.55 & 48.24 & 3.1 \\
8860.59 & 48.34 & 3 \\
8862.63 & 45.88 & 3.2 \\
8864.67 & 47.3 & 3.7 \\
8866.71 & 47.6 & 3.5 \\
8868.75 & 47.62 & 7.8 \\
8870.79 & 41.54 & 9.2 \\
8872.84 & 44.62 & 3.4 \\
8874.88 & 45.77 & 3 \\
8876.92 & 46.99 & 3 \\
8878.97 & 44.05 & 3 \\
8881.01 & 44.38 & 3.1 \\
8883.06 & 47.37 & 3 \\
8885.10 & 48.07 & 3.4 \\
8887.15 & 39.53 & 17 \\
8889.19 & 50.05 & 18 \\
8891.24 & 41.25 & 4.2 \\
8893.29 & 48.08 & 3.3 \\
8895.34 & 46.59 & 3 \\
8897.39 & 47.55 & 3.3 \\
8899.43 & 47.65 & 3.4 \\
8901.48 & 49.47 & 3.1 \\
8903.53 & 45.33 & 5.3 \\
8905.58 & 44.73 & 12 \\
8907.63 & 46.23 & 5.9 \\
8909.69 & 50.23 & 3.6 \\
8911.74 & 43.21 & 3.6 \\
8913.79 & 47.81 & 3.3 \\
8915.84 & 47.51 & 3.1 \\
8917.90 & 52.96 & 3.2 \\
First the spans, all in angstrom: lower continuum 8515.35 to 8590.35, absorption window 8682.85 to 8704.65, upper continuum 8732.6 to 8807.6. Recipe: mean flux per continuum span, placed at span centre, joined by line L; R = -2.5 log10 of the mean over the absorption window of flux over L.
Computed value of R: 0.06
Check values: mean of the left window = 43.1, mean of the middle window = 43.8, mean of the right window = 47.8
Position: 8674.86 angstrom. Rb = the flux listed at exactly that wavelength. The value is 42.88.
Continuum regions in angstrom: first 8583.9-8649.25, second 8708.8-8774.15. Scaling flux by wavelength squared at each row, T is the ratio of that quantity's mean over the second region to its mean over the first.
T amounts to 1.10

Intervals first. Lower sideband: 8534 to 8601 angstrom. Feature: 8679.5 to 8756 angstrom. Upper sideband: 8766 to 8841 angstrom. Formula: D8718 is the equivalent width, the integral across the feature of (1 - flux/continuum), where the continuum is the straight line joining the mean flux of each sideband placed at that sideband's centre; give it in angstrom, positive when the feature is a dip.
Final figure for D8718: 2.9 angstrom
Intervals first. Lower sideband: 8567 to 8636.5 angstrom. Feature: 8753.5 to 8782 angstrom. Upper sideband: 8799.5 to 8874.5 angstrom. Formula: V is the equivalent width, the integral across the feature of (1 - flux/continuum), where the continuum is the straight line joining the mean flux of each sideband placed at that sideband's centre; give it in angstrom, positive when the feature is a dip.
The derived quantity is -2.62 angstrom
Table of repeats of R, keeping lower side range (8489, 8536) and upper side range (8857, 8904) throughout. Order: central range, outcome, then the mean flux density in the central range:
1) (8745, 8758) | 0.043 mag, 43.9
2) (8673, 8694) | 0.060 mag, 43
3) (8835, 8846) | 0.054 mag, 43.9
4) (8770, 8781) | -0.161 mag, 53.1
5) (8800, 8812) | -0.038 mag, 47.5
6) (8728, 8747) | -0.015 mag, 46.3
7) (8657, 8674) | -0.027 mag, 46.5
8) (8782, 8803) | -0.028 mag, 47.1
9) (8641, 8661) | -0.042 mag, 47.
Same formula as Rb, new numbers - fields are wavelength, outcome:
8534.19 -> 45.15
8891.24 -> 41.25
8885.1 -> 48.07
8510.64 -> 46.95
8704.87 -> 44.05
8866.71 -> 47.6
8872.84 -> 44.62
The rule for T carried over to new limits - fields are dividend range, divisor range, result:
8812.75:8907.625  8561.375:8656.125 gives 1.13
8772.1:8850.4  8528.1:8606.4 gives 1.17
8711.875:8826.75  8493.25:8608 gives 1.14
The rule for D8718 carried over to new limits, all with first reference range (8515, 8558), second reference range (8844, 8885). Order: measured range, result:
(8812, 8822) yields -0.5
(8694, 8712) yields 0.3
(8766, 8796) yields -3.6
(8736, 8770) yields -0.4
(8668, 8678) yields 0.2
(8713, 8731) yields -0.1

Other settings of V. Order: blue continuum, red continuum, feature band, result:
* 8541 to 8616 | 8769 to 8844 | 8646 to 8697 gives -0.3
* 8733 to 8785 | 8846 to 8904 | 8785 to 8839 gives 0.6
